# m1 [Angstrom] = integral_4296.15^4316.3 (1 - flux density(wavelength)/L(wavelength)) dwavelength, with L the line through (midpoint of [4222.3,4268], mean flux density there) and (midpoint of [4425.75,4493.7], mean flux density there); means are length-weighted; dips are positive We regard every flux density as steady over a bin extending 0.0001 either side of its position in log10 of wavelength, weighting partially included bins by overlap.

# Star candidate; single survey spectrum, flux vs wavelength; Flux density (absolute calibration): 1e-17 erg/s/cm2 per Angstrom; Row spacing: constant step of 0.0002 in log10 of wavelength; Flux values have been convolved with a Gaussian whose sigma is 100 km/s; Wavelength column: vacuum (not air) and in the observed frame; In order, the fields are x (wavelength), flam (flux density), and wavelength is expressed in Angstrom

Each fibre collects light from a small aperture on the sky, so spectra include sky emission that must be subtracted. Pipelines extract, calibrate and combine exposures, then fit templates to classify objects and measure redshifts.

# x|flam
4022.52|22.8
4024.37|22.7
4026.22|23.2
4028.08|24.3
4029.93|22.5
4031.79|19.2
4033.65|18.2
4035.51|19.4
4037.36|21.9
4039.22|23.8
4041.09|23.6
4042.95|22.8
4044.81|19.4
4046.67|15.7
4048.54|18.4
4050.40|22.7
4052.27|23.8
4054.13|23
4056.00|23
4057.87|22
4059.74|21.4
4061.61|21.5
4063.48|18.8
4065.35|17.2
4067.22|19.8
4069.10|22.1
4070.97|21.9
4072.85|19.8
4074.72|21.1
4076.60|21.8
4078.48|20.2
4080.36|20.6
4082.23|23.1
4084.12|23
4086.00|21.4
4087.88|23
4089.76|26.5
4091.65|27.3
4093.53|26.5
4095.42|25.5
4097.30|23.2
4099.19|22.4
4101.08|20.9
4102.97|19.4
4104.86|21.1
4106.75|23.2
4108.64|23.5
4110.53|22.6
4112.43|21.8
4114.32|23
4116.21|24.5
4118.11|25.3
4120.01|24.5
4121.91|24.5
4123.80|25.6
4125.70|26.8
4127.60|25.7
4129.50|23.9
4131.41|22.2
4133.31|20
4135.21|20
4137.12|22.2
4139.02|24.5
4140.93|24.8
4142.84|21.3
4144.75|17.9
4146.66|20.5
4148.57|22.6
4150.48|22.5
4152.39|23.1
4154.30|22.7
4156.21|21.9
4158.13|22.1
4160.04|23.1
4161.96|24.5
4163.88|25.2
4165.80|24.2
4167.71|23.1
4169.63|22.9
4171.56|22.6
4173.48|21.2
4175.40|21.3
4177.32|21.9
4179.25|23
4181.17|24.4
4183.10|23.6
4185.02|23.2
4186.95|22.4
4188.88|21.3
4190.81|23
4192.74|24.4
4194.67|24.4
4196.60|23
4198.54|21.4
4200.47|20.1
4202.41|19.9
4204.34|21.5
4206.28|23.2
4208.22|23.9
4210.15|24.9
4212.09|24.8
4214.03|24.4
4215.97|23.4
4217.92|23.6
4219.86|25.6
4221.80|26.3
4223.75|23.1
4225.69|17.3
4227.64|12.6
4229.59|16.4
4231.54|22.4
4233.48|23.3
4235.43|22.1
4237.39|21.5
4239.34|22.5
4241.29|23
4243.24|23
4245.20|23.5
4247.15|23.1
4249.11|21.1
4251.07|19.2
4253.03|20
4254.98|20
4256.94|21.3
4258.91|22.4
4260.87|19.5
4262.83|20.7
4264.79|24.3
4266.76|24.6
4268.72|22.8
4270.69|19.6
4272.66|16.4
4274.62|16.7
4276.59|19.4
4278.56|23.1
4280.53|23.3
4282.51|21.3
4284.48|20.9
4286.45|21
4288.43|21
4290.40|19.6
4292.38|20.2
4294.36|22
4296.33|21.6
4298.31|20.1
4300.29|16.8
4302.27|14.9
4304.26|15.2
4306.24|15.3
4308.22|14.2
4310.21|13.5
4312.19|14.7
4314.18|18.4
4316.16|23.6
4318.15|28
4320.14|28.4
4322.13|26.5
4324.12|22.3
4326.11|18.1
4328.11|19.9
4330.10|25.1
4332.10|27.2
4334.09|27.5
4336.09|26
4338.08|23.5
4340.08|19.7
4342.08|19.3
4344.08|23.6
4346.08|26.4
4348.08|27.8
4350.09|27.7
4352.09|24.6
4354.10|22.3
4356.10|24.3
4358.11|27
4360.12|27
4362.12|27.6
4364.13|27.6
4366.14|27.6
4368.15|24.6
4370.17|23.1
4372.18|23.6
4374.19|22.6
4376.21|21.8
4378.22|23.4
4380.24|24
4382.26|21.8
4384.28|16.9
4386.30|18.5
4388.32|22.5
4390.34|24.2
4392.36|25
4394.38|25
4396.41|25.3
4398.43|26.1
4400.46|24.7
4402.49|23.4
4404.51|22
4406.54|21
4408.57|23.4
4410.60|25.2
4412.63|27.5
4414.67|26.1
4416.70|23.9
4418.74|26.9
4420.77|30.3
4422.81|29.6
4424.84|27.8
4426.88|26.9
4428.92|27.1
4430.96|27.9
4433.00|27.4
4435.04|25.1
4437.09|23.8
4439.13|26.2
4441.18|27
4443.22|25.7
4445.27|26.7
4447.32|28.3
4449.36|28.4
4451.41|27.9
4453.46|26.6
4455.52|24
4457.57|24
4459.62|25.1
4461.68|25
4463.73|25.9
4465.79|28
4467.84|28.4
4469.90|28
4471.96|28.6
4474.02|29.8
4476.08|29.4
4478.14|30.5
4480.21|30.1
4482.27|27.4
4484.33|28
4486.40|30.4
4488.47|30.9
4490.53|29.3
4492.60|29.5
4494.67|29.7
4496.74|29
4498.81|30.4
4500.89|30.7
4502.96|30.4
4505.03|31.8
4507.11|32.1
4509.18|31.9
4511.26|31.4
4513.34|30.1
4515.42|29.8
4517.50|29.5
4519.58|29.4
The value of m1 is 5.6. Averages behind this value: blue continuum 21.2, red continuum 27.5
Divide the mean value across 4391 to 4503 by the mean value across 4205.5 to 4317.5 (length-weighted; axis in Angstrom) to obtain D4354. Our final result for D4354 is 1.30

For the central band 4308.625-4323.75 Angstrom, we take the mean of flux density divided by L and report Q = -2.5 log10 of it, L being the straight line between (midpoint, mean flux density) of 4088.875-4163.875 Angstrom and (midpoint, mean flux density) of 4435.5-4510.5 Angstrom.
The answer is 0.20 mag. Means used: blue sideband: 23.2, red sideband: 28.3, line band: 21.6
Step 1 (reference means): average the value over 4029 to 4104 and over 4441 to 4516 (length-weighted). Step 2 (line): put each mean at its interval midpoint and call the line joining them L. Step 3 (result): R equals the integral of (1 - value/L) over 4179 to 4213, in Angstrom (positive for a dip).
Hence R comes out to 1.4 Angstrom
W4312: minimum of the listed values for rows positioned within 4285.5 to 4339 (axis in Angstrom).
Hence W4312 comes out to 13.5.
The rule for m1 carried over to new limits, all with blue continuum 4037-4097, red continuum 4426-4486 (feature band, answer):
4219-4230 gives 1.7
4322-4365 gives 1.9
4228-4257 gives 3.6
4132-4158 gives 1.3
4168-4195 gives 0.8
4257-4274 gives 2.4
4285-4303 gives 3.8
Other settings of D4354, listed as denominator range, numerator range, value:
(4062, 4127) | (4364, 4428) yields 1.07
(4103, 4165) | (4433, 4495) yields 1.20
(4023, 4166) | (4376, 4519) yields 1.20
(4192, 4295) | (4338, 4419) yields 1.11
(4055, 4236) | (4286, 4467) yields 1.06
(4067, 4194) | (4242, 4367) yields 0.96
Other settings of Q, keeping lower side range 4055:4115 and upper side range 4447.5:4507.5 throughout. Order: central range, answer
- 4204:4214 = 0.01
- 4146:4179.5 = 0.03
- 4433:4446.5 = 0.08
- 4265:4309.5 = 0.28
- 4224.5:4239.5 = 0.24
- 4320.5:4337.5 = 0.08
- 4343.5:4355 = 0.04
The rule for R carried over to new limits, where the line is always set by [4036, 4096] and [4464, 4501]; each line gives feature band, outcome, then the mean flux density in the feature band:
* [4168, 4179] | 0.8 Angstrom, 22.1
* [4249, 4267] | 2.9 Angstrom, 21.2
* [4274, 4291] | 3.2 Angstrom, 20.8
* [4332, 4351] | 1.4 Angstrom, 24.7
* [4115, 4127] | -1.2 Angstrom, 25.2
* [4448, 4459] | 1.0 Angstrom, 26.2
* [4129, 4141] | 0.4 Angstrom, 22.3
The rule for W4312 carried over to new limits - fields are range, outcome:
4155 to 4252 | 12.6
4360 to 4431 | 16.9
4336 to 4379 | 19.3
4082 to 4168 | 17.9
